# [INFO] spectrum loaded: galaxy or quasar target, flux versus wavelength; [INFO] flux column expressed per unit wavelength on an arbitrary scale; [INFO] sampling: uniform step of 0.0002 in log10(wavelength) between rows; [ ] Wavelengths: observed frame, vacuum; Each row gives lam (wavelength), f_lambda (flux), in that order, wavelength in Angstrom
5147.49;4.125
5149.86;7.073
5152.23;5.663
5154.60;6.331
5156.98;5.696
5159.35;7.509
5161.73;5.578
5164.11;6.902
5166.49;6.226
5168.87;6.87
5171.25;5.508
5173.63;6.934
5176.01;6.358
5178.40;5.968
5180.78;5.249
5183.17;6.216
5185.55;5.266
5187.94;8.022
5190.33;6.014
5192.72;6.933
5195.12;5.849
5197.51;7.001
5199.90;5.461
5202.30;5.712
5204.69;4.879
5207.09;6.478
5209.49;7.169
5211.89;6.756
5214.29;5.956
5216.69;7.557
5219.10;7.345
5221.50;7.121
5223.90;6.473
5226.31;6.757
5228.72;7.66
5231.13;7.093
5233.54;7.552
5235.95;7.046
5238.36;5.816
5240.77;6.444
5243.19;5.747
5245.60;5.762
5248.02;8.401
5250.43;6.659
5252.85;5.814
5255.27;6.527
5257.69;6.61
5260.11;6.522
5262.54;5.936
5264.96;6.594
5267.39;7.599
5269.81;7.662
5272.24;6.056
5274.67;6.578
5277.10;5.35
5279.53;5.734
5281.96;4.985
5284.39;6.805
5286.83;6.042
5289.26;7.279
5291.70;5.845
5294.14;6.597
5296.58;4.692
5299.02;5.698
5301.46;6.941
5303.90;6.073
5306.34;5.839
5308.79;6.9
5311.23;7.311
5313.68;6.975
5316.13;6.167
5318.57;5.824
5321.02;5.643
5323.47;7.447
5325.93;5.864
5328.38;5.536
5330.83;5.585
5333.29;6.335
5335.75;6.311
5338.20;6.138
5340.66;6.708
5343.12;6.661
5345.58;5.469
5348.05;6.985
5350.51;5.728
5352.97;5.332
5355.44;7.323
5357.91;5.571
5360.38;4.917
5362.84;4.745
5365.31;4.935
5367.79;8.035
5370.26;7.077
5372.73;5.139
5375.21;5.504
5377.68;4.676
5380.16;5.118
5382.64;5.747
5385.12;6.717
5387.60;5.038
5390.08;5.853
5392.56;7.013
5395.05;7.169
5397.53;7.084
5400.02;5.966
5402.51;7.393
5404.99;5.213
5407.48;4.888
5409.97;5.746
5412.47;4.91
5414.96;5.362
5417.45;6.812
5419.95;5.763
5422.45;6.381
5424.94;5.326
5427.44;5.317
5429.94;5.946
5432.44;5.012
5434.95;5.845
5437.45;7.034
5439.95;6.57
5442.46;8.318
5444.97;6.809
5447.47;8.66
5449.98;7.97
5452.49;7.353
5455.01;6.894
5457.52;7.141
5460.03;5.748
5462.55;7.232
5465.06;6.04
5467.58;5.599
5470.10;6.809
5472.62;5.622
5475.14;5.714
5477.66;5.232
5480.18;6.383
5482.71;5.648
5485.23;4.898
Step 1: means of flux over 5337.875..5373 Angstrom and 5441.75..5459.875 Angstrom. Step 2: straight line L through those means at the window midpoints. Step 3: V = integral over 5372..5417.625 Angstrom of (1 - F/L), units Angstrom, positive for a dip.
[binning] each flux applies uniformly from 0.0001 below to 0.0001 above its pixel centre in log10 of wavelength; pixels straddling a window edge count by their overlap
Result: 5.5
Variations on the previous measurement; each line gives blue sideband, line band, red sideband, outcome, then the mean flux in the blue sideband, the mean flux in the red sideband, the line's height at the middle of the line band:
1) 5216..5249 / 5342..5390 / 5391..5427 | 3.33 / 6.89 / 6.05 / 6.26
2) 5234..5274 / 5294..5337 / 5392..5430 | 1.11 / 6.59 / 6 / 6.36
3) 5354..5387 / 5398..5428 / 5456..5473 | 1.21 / 5.79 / 6.36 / 6.05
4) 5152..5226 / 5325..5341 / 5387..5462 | 0.84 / 6.37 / 6.37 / 6.37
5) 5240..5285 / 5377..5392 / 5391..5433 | 1.06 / 6.4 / 5.97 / 6.05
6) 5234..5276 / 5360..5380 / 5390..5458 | 2.61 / 6.59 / 6.42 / 6.48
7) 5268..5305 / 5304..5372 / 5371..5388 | -4.61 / 6.18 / 5.49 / 5.8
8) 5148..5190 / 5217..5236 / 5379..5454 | -2.66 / 6.28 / 6.28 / 6.28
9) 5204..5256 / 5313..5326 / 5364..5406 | 0.04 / 6.7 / 6.1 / 6.35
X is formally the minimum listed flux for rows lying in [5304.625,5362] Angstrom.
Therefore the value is 4.917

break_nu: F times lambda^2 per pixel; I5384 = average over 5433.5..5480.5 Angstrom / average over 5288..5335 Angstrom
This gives 1.1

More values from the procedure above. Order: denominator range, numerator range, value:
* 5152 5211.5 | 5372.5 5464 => 1.09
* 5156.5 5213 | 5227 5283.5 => 1.07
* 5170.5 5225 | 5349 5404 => 1.01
